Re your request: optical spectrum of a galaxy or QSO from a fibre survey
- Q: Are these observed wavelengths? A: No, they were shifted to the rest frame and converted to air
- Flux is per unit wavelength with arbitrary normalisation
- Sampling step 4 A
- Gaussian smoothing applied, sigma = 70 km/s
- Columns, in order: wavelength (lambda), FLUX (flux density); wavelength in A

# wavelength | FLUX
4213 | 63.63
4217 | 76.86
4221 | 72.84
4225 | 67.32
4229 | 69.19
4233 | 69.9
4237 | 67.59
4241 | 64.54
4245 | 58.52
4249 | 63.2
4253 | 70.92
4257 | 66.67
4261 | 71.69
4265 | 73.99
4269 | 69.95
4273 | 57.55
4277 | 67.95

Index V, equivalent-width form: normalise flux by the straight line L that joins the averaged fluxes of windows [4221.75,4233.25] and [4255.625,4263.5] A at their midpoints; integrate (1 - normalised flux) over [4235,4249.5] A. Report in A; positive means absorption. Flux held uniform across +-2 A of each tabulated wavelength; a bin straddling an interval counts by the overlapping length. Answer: 1.2 A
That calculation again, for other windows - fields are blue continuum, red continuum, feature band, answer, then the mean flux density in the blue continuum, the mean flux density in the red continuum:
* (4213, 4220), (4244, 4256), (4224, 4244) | 0.4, 72.5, 64.9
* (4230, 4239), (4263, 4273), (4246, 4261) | 0.4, 68.8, 69.1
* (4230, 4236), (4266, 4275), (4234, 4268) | -0.1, 69.4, 64.9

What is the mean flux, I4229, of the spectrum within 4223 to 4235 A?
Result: 68.8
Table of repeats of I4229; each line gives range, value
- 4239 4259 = 64.8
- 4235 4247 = 63.6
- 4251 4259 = 68.8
